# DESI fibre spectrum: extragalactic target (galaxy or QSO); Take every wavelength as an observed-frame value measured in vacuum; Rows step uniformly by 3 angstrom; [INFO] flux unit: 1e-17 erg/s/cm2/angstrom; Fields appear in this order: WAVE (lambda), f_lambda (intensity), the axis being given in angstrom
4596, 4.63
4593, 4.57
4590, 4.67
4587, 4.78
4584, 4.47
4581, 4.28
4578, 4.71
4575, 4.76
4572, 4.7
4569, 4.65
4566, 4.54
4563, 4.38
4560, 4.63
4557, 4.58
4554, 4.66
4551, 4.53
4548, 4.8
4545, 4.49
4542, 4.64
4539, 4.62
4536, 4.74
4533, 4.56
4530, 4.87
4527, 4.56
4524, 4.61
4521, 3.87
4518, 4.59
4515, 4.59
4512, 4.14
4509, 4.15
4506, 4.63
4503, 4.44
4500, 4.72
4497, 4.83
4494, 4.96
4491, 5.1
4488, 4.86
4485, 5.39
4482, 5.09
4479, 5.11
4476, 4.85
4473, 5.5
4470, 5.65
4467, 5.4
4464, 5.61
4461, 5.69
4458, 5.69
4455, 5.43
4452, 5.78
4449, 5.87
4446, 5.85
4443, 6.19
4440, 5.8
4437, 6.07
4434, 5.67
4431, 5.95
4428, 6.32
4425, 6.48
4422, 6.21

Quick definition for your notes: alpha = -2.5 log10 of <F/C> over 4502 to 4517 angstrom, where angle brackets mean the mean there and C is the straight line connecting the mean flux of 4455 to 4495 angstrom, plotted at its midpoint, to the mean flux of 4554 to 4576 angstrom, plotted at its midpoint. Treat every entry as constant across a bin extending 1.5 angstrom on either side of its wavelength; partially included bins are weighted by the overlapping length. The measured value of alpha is 0.15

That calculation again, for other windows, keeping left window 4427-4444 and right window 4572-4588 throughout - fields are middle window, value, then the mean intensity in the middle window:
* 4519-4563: 0.09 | 4.58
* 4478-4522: 0.14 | 4.7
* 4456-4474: 0.02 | 5.59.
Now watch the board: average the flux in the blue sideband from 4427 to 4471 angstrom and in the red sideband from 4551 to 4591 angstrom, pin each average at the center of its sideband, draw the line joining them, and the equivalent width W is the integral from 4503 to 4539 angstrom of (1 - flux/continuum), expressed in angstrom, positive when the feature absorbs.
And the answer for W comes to 4.2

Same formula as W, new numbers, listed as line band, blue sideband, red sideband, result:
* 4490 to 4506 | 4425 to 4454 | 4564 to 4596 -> 1.83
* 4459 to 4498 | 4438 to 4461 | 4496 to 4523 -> -0.80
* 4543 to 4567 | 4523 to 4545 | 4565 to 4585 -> 0.21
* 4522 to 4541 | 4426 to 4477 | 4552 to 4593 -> 1.32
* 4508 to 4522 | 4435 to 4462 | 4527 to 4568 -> 2.02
